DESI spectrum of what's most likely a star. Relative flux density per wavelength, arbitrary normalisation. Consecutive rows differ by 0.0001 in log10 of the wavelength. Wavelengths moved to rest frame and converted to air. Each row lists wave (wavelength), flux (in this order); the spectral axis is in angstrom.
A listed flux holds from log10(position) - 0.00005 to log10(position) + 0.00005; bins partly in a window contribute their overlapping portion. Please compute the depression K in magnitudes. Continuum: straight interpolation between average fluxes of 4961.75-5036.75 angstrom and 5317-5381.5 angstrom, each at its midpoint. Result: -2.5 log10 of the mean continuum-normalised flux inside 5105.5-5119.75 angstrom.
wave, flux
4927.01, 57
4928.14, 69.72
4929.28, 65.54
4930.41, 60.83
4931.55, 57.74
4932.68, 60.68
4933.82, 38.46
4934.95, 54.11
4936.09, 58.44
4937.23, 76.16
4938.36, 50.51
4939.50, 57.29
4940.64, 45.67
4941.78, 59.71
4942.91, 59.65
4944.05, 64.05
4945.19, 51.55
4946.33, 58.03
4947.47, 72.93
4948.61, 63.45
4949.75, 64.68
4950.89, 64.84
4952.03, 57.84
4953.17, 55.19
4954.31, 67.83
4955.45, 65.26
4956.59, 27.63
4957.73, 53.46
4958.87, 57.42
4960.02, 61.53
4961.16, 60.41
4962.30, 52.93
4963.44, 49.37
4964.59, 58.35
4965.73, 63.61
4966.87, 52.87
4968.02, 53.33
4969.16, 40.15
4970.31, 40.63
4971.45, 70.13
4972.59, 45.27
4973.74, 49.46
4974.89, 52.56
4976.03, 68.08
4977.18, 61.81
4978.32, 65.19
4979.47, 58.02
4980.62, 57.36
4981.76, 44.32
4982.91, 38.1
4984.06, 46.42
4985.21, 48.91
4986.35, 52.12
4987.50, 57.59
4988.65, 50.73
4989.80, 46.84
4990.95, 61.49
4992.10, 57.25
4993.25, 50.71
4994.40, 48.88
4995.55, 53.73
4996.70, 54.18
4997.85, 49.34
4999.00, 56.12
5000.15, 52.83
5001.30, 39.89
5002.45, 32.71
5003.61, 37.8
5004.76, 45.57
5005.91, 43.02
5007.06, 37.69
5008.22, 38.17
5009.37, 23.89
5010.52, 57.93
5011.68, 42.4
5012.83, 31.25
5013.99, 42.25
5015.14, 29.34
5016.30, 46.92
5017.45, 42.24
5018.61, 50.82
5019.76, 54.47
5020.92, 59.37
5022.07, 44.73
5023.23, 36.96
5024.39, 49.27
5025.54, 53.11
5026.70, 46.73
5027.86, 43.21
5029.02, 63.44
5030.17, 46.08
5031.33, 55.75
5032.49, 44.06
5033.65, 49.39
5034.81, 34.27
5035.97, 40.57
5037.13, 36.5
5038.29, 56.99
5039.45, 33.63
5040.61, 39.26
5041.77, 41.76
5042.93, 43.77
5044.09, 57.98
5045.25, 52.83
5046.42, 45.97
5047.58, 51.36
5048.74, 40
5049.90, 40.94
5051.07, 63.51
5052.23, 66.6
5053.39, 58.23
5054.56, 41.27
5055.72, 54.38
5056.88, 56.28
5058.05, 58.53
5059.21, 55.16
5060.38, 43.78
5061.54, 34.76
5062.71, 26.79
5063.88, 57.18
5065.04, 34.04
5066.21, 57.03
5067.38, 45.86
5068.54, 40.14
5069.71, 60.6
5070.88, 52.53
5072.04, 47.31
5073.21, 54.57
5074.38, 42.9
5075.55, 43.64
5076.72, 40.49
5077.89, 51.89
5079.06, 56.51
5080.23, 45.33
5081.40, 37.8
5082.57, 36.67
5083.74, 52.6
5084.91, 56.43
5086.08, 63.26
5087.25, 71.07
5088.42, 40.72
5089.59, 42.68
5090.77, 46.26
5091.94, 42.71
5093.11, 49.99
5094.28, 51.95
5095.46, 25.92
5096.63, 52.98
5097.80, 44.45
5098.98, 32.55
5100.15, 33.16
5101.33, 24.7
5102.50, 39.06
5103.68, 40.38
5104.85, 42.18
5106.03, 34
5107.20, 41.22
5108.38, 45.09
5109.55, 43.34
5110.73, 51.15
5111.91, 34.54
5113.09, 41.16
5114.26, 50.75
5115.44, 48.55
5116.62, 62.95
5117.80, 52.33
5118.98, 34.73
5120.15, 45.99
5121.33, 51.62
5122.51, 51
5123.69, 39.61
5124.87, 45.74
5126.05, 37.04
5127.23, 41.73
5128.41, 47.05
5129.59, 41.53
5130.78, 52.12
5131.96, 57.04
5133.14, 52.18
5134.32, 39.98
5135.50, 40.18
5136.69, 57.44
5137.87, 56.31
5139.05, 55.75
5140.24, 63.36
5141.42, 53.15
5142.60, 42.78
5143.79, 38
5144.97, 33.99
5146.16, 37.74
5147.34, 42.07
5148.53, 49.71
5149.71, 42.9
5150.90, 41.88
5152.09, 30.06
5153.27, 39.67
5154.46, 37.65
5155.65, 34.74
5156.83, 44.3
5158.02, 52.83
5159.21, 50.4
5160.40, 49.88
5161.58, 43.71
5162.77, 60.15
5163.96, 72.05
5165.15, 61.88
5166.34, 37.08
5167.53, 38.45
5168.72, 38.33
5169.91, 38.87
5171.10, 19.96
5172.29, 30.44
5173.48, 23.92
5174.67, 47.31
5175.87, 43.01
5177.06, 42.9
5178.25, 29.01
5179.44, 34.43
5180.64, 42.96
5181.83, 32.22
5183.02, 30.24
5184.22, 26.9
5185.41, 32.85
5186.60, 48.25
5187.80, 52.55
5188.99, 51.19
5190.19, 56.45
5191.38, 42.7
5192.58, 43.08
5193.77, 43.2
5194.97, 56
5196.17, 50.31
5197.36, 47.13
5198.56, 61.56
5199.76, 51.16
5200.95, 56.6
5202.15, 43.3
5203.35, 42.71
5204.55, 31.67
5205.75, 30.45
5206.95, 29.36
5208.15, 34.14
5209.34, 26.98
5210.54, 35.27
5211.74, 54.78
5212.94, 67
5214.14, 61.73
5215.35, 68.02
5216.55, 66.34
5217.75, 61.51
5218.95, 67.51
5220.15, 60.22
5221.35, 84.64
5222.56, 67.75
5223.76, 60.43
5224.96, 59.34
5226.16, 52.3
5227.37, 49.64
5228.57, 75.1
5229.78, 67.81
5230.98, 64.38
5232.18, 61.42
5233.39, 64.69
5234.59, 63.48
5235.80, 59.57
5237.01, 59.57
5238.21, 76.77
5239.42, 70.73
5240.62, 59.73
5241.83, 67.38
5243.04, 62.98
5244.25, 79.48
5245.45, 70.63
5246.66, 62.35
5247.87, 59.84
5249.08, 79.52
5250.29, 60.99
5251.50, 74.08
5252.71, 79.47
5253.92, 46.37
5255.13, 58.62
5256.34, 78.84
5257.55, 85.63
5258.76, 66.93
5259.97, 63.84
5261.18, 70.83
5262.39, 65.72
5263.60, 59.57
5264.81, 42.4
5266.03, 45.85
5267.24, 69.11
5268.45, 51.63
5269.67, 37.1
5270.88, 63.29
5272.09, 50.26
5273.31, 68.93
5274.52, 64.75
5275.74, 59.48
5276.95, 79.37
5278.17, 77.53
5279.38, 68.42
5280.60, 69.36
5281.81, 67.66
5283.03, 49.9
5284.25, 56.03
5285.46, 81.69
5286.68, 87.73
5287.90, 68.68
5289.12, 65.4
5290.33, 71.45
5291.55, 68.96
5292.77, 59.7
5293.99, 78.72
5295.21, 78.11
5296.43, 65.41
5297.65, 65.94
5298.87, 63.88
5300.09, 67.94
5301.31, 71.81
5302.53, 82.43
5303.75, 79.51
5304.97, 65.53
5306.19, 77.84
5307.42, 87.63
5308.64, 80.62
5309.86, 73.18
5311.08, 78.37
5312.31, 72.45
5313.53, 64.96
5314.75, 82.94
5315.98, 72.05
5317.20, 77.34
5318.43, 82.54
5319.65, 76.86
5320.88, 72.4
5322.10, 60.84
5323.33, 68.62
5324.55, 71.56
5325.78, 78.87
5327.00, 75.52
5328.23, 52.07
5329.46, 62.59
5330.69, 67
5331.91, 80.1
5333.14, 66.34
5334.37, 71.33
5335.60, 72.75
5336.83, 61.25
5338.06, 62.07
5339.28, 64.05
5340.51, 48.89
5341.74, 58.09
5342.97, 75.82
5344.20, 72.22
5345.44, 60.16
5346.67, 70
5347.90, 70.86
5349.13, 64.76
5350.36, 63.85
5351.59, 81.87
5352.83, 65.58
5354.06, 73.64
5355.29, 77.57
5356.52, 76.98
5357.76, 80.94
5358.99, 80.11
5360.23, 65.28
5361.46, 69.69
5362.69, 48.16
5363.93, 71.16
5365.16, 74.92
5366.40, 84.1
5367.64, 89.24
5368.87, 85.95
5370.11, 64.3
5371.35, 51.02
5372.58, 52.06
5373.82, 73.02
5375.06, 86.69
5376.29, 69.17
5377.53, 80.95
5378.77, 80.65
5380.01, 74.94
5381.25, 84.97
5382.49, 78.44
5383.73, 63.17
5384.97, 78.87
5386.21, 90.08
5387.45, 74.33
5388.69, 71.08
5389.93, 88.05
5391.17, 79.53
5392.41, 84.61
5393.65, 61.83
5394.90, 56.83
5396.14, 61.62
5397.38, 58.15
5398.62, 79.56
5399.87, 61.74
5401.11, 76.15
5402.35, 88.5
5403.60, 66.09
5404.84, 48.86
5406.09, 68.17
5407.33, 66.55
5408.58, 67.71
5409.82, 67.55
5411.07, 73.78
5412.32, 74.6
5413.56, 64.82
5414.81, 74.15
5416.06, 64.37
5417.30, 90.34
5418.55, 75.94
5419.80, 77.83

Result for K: 0.23 mag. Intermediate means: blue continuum 48.8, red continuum 70.7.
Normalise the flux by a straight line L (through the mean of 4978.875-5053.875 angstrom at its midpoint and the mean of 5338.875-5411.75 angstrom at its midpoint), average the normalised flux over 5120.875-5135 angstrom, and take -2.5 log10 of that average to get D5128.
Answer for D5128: 0.18 mag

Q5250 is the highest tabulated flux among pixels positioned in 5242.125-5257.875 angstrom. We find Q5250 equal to 85.63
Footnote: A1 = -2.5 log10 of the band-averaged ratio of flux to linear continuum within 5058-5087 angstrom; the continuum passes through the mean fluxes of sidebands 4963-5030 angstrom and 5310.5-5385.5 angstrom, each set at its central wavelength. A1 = 0.13 mag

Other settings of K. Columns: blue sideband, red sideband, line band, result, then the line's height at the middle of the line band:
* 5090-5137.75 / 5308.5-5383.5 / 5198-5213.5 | 0.26 mag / 55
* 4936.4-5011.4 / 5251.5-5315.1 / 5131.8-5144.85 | 0.22 mag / 61.1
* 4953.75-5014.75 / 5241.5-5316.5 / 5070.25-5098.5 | 0.18 mag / 56.4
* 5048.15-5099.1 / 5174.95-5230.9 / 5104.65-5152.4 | 0.07 mag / 48.8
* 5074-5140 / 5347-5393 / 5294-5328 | -0.09 mag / 67.9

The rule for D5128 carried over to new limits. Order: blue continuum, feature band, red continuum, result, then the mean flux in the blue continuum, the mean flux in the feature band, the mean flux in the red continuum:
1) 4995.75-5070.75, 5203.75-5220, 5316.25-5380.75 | 0.222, 46.5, 49.1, 70.6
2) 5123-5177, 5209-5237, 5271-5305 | -0.066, 44.5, 61.1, 69.1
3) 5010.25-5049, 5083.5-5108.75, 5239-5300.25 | 0.167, 46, 44.1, 66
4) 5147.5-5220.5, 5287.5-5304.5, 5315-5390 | -0.130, 44.9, 70.6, 71.5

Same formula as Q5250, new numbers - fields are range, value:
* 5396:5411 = 88.5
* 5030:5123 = 71.07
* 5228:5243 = 76.77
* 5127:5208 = 72.05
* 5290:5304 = 82.43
